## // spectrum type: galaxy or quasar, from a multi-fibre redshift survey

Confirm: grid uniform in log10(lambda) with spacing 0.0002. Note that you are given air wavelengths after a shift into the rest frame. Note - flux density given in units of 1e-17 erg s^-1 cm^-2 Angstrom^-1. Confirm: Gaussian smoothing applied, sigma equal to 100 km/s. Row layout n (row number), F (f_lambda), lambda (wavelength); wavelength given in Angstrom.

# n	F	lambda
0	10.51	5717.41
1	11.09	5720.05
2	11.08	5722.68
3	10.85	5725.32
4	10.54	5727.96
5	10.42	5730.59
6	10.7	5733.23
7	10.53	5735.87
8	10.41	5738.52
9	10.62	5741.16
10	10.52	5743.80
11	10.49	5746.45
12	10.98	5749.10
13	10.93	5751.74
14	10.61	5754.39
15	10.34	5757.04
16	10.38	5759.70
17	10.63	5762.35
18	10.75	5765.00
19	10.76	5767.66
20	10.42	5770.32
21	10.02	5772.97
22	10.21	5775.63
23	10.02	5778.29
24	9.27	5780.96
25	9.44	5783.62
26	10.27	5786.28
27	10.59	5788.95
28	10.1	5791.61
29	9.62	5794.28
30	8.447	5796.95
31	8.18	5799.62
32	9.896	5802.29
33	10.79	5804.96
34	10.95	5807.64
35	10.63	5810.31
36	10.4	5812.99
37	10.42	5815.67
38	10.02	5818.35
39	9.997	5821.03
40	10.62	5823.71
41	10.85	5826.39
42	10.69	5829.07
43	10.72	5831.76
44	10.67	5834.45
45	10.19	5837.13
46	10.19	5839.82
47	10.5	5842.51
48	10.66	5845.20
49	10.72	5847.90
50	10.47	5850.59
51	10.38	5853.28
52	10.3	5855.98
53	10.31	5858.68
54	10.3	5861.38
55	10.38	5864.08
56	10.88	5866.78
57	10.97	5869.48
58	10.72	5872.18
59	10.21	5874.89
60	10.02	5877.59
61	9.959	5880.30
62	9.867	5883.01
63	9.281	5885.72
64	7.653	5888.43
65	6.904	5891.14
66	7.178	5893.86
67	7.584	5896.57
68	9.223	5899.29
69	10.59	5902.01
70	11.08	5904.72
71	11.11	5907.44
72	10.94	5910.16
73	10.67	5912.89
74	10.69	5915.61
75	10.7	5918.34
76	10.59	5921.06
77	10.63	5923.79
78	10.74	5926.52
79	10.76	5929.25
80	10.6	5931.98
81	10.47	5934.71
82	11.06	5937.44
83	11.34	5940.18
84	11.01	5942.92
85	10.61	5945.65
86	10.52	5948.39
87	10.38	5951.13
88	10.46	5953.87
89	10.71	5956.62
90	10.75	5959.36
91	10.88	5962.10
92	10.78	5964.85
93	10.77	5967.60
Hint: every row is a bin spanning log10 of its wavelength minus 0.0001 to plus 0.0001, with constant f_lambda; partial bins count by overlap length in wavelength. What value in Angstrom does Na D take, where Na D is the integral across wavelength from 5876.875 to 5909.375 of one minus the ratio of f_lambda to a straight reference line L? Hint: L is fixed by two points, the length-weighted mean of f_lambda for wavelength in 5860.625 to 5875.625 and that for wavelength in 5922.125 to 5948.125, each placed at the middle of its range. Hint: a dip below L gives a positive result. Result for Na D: 4.4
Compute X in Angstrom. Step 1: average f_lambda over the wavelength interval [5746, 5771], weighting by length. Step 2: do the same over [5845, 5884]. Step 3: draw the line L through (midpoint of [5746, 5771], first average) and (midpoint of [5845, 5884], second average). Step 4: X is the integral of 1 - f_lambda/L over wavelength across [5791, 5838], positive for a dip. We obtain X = 1.50 Angstrom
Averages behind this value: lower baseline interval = 10.6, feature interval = 10.2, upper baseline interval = 10.4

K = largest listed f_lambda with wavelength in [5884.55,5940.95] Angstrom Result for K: 11.34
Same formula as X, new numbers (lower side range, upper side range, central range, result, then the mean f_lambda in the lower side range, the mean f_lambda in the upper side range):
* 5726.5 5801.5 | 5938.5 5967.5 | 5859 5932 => 4.0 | 10.2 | 10.7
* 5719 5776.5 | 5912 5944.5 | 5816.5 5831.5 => 0.3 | 10.6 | 10.8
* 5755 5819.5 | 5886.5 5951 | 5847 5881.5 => -1.1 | 10.1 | 10.1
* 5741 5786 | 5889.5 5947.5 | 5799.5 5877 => -1.2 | 10.4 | 10.2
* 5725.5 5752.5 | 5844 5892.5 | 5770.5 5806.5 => 2.1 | 10.6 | 9.99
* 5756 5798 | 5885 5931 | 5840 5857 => -1.0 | 10.1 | 9.8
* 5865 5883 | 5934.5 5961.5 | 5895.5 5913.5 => 0.6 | 10.4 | 10.7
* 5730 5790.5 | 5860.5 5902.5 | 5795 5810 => 0.5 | 10.4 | 9.45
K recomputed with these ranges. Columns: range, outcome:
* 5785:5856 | 10.95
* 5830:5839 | 10.72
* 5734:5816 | 10.98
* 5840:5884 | 10.97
